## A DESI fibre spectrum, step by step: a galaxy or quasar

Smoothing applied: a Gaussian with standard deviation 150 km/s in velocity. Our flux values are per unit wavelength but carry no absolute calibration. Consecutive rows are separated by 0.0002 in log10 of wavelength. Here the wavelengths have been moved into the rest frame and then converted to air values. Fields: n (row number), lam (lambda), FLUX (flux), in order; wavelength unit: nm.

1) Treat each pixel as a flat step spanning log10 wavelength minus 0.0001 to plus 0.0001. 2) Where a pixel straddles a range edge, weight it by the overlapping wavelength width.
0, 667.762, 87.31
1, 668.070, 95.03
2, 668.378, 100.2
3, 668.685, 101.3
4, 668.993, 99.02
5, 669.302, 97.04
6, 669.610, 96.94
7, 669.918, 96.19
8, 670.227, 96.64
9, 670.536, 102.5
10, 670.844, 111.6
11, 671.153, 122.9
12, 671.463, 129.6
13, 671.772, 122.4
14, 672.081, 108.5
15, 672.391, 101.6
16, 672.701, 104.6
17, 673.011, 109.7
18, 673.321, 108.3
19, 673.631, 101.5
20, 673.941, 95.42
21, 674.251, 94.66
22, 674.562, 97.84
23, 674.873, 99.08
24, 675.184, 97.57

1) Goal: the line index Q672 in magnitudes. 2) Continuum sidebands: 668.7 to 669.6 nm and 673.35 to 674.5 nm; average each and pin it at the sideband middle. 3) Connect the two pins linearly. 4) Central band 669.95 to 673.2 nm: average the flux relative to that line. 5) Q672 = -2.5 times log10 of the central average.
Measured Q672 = -0.12 mag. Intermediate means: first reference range 98.3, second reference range 98.5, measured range 110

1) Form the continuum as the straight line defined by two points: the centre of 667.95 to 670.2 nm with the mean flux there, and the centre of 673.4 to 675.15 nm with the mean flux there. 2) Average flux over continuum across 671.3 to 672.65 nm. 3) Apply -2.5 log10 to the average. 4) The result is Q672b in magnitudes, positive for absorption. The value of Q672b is -0.17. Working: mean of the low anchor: 97.9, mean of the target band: 115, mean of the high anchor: 98.2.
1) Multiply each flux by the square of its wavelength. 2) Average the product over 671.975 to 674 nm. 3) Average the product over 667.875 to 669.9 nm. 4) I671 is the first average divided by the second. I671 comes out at 1.1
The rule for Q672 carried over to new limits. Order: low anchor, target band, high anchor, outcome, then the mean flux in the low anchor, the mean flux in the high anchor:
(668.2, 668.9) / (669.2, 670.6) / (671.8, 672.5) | 0.06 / 100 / 108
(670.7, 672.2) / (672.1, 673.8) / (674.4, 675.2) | 0.05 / 119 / 98.1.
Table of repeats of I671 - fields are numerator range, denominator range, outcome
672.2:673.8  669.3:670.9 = 1.06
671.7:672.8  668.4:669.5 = 1.10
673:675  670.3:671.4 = 0.90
